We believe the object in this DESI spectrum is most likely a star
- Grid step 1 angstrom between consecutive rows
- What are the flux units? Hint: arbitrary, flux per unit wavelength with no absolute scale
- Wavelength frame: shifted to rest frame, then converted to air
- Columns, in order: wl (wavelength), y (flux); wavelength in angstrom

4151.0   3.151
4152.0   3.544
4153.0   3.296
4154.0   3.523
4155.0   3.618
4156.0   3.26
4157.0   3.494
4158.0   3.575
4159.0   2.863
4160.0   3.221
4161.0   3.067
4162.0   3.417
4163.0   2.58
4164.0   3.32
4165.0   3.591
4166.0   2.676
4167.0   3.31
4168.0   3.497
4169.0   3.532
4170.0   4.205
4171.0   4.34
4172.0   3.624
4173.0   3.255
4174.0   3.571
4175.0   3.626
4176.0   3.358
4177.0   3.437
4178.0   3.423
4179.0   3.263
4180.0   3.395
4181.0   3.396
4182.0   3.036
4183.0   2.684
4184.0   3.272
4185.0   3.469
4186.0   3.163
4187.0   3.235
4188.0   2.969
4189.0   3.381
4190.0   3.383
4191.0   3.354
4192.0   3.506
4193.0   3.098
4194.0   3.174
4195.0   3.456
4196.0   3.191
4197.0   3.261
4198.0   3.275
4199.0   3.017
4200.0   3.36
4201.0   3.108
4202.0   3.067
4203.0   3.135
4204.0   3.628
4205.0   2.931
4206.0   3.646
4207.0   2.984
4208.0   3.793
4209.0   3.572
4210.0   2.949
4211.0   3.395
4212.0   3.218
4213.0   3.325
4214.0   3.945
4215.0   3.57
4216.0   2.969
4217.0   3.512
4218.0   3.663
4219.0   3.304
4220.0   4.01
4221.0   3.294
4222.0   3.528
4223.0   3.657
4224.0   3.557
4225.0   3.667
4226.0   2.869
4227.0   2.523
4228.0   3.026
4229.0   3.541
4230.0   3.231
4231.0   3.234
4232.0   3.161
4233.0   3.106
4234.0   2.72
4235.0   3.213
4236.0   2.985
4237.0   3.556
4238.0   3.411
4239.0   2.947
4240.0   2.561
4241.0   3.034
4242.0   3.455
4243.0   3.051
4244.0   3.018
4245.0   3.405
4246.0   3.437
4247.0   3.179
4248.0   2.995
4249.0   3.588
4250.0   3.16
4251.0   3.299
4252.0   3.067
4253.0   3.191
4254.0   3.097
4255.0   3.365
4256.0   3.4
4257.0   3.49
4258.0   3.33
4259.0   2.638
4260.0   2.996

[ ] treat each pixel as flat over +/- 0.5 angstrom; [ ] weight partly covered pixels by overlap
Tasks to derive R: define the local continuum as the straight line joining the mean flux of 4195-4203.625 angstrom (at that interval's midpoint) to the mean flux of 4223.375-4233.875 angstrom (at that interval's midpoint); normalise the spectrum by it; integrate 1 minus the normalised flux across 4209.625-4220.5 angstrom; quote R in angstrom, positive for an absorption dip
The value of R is -0.9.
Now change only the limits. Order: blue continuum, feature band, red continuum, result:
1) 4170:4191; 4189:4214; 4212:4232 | 0.6 angstrom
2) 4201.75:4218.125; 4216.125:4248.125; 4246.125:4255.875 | 0.5 angstrom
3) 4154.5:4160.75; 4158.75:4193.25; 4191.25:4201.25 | -0.5 angstrom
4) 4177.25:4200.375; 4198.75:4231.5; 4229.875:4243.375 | -1.7 angstrom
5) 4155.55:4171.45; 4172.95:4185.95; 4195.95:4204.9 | -0.1 angstrom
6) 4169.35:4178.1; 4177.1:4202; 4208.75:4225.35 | 2.4 angstrom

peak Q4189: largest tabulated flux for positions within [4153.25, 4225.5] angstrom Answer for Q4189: 4.34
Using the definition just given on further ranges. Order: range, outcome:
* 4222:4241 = 3.667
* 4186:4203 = 3.506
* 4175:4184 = 3.626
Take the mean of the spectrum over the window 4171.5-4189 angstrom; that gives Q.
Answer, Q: 3.31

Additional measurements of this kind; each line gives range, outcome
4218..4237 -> 3.28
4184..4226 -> 3.35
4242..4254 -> 3.22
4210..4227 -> 3.42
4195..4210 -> 3.28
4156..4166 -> 3.21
